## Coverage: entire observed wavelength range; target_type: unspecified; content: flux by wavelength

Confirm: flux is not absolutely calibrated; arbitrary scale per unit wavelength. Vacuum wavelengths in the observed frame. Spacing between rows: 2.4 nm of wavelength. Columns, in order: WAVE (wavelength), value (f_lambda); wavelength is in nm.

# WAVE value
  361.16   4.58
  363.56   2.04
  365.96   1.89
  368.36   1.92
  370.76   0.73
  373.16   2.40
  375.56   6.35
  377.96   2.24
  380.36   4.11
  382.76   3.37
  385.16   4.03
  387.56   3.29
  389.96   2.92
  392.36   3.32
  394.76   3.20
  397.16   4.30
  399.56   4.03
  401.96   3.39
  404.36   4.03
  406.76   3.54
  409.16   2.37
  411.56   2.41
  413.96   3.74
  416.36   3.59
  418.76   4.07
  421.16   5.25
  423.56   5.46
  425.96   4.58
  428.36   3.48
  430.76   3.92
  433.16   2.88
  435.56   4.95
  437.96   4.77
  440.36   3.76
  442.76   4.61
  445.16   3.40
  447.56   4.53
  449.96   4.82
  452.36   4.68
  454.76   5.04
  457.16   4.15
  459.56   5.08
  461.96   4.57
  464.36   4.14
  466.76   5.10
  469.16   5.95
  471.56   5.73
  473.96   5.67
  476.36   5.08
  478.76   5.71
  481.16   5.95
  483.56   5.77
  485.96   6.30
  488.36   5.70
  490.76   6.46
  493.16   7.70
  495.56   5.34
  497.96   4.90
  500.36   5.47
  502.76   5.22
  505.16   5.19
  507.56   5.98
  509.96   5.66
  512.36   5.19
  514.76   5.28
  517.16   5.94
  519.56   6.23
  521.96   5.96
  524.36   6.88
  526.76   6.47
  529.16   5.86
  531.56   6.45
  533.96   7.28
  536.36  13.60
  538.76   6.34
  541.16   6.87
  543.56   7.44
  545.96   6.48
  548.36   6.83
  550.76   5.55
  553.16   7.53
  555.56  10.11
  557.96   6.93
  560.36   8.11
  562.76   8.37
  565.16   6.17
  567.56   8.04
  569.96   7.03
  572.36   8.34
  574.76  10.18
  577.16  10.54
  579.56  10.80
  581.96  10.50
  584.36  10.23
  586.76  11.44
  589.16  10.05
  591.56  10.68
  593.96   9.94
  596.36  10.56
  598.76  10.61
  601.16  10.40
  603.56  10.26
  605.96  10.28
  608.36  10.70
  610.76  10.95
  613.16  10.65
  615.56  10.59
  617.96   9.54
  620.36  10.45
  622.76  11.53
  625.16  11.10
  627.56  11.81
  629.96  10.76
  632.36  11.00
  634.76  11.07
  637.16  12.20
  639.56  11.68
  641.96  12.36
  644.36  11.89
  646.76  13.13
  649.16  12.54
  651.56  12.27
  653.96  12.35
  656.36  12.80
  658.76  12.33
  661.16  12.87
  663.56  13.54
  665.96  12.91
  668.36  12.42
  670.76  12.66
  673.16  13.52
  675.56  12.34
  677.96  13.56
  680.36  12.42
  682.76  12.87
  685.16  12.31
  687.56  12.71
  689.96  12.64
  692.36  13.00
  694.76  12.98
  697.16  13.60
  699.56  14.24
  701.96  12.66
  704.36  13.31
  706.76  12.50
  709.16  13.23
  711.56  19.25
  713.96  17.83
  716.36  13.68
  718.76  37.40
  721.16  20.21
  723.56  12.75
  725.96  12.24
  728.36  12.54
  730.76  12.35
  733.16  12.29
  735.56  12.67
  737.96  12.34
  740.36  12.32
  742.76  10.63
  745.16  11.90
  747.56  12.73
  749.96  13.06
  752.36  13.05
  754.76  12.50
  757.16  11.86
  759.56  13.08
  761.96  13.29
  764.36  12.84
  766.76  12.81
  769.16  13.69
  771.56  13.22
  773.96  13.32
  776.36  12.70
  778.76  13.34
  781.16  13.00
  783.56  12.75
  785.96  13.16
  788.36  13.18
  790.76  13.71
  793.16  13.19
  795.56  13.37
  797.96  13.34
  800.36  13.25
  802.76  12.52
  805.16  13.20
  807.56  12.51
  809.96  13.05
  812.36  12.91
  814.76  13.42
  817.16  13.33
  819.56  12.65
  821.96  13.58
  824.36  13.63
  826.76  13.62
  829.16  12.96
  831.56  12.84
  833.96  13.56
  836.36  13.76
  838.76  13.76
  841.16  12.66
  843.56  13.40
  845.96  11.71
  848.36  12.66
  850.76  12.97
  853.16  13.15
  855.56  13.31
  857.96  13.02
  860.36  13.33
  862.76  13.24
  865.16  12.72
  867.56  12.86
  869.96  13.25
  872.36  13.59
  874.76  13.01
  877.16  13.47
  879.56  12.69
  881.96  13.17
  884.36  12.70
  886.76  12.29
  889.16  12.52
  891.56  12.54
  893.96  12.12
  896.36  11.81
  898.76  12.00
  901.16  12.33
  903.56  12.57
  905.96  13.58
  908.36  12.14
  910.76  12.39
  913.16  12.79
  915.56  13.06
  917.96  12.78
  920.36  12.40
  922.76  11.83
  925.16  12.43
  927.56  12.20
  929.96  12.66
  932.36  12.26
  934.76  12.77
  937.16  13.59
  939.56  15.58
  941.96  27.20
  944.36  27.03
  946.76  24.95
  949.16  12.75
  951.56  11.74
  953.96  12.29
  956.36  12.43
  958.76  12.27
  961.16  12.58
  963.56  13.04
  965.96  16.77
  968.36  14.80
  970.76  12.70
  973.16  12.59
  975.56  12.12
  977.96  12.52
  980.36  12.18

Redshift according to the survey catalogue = 0.437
